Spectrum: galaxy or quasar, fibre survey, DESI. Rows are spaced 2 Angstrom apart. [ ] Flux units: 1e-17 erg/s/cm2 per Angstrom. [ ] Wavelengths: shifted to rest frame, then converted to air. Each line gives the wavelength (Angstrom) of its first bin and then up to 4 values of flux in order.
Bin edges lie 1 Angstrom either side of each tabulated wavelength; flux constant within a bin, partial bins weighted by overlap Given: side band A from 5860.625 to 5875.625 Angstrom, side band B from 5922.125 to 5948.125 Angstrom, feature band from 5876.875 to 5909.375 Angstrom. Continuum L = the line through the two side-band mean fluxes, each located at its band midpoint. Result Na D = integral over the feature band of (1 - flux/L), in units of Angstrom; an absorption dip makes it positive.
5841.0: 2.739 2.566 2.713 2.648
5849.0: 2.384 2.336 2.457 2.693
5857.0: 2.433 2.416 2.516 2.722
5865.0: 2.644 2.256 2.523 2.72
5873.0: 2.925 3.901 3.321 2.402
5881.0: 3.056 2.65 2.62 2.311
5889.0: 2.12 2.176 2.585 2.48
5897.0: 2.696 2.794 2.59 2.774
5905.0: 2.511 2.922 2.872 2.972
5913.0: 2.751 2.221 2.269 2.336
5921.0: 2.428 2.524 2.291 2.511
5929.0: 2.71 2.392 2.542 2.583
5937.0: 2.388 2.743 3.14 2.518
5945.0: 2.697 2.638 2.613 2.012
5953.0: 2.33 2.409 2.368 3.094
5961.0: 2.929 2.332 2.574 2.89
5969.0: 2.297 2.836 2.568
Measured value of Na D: 0.9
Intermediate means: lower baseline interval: 2.76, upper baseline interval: 2.59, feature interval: 2.62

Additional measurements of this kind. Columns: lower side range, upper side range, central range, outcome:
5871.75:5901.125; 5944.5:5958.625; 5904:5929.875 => 0.3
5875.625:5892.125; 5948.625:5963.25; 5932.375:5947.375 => -0.7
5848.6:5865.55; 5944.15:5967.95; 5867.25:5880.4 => -2.1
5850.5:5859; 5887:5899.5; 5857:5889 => -3.1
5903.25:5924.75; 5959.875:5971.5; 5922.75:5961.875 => 0.6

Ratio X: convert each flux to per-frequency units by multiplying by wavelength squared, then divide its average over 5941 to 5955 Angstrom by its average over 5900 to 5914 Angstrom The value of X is 0.92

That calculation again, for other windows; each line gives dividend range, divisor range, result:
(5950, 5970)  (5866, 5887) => 0.92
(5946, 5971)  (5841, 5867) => 1.04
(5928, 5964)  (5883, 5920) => 1.02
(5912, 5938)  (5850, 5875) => 0.96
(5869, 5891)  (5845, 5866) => 1.10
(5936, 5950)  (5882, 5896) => 1.13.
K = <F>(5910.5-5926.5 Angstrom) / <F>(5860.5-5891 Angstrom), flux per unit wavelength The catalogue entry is 0.91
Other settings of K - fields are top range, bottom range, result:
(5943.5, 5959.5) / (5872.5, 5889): 0.88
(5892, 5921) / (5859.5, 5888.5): 0.96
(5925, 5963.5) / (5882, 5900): 1.03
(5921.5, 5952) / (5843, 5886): 0.95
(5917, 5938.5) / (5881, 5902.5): 0.97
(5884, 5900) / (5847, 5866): 0.98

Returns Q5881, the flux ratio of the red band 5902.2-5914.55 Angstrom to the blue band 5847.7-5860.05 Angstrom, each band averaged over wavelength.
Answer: 1.13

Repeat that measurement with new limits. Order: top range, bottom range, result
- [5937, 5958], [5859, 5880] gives 0.92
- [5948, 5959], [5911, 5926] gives 0.99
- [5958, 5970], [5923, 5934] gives 1.08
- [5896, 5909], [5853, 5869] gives 1.08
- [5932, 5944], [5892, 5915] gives 0.98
